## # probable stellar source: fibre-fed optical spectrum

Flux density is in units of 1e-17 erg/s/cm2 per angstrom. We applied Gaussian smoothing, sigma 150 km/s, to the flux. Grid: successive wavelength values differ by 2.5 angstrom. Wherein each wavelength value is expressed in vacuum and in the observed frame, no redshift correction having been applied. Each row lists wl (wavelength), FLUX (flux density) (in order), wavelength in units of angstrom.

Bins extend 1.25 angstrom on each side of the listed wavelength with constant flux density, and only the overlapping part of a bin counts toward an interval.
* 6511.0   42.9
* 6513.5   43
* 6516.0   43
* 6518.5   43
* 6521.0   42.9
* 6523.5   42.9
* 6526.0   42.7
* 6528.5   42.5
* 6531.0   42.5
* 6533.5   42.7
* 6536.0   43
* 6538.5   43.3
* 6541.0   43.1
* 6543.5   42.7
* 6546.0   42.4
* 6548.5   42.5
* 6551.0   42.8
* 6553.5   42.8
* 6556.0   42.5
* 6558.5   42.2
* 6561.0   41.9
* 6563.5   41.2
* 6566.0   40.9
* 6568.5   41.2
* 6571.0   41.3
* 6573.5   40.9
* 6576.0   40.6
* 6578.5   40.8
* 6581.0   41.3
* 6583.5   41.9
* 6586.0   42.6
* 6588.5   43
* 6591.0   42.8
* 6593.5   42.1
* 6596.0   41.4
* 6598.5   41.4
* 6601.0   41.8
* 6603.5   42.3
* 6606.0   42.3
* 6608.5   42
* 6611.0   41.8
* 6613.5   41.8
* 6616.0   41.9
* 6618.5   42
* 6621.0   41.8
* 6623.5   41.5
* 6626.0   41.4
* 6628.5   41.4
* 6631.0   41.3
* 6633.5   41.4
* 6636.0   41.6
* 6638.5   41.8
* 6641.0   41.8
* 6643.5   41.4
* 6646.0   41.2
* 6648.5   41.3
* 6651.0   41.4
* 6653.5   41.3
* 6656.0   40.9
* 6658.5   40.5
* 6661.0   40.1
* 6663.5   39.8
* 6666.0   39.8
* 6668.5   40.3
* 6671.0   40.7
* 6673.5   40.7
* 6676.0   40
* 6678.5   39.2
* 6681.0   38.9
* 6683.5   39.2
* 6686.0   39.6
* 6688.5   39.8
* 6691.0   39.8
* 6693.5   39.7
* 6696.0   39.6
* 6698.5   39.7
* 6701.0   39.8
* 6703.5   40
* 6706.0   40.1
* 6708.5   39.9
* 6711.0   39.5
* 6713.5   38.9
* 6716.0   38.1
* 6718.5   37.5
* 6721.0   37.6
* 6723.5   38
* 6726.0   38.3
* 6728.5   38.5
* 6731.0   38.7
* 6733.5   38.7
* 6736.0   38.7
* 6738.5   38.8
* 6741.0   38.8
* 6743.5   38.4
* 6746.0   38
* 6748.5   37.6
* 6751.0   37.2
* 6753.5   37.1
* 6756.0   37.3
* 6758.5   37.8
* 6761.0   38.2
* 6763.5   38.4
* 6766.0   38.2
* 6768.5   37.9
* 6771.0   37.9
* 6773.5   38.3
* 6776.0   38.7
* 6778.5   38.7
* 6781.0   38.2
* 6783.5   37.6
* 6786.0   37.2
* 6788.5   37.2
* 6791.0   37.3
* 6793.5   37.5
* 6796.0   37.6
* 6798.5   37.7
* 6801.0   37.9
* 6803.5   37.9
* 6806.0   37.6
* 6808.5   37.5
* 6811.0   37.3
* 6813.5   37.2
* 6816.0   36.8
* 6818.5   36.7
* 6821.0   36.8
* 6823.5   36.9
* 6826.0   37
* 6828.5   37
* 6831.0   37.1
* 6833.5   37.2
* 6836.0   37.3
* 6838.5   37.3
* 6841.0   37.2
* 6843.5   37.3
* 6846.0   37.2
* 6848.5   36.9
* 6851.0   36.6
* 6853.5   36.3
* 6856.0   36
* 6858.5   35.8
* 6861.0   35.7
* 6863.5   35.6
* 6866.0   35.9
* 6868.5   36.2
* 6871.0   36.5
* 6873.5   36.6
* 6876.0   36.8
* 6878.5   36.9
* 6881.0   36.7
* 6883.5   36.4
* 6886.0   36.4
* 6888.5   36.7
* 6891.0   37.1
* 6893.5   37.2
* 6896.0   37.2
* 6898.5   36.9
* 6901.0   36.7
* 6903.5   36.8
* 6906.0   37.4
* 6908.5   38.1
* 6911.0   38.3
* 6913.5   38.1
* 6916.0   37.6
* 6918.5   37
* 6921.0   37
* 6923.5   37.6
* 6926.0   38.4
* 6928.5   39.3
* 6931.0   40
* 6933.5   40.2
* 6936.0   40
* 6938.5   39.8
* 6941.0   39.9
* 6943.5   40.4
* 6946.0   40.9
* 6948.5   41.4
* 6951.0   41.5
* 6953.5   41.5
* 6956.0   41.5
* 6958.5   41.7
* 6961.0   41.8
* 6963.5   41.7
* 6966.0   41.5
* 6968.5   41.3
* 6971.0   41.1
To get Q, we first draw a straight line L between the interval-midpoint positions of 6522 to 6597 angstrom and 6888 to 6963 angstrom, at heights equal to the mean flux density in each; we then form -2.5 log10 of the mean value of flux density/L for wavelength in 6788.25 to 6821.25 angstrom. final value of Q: 0.07 mag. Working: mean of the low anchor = 42.2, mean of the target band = 37.4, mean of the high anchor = 39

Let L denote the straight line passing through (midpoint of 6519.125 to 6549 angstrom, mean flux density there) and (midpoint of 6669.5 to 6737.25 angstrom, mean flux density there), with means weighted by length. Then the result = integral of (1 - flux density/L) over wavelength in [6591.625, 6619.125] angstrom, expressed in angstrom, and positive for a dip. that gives -0.42 angstrom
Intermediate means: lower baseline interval 42.8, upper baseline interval 39.2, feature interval 41.9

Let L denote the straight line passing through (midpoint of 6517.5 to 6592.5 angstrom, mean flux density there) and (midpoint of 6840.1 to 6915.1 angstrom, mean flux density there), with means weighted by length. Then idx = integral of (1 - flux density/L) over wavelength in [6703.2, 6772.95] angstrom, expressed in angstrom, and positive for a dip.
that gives 1.43 angstrom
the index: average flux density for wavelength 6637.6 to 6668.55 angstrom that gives 40.9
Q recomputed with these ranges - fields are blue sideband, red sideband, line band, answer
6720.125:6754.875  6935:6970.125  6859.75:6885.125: 0.10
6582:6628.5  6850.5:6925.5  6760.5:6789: 0.02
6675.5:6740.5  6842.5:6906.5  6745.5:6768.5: 0.02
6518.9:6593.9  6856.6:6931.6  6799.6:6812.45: 0.02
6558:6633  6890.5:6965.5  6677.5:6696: 0.04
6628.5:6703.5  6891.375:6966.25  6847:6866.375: 0.10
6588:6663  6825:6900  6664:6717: 0.02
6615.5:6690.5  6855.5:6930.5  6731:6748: 0.02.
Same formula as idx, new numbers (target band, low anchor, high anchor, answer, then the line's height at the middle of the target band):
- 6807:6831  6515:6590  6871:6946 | 1.19 angstrom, 39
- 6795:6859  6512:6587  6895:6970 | 4.92 angstrom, 40.2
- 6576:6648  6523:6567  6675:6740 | -1.18 angstrom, 41.1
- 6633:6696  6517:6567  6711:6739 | -1.11 angstrom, 39.8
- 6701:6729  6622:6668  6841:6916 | 0.70 angstrom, 39.8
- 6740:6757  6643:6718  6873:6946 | 0.70 angstrom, 39.4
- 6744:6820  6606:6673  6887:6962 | 4.54 angstrom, 40.1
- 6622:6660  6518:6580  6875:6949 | -0.17 angstrom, 41.2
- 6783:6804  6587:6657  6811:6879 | 0.18 angstrom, 37.9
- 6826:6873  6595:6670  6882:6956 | 3.10 angstrom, 39.2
